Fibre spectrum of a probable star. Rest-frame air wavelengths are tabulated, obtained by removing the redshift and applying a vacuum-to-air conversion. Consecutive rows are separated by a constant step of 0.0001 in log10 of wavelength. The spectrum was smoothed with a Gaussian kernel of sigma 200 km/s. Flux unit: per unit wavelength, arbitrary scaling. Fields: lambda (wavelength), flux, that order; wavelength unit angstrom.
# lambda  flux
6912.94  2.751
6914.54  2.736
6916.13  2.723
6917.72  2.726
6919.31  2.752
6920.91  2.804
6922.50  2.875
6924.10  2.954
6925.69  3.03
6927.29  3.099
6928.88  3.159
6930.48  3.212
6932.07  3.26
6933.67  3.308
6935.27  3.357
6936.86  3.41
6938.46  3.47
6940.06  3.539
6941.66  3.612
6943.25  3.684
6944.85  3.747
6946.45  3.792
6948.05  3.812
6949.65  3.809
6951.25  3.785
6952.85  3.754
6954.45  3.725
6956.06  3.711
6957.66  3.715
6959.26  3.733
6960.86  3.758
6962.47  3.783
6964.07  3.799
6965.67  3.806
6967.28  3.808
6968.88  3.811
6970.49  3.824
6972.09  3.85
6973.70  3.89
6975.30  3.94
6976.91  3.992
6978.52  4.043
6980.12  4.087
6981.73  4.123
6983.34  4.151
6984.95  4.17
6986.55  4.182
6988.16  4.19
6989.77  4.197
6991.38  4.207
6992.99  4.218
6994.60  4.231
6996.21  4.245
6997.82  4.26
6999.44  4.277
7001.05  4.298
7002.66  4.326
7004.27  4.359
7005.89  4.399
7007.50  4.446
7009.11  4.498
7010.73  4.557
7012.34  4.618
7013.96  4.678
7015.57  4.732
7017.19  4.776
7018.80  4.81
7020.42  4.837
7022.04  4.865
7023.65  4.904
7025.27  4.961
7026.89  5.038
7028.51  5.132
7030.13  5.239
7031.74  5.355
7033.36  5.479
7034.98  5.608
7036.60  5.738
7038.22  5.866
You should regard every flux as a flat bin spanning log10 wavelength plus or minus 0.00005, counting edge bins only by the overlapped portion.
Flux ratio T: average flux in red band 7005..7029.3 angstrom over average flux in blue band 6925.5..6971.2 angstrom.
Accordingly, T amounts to 1.32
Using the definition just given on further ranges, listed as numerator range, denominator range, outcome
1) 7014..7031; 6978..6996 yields 1.18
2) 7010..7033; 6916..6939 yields 1.59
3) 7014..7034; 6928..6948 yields 1.44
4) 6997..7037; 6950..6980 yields 1.25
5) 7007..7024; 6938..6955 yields 1.27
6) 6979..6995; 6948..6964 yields 1.11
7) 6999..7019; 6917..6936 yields 1.48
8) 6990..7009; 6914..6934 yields 1.45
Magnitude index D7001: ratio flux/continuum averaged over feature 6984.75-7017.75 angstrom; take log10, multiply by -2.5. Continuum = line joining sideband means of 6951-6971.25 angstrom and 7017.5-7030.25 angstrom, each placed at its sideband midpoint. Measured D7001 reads 0.04 mag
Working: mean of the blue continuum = 3.77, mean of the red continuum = 4.95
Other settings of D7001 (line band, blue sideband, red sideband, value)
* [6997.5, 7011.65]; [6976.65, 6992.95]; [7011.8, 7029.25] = 0.04 mag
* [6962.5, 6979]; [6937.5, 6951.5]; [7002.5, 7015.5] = 0.04 mag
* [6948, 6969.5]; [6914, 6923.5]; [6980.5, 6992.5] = -0.05 mag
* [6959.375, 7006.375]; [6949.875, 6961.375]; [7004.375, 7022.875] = 0.03 mag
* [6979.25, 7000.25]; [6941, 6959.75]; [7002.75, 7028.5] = 0.03 mag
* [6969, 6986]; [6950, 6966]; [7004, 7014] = 0.01 mag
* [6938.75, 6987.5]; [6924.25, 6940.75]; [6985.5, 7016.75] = -0.03 mag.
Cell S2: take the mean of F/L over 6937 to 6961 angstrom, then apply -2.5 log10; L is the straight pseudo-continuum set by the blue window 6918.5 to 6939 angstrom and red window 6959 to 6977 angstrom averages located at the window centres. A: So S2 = -0.065 mag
